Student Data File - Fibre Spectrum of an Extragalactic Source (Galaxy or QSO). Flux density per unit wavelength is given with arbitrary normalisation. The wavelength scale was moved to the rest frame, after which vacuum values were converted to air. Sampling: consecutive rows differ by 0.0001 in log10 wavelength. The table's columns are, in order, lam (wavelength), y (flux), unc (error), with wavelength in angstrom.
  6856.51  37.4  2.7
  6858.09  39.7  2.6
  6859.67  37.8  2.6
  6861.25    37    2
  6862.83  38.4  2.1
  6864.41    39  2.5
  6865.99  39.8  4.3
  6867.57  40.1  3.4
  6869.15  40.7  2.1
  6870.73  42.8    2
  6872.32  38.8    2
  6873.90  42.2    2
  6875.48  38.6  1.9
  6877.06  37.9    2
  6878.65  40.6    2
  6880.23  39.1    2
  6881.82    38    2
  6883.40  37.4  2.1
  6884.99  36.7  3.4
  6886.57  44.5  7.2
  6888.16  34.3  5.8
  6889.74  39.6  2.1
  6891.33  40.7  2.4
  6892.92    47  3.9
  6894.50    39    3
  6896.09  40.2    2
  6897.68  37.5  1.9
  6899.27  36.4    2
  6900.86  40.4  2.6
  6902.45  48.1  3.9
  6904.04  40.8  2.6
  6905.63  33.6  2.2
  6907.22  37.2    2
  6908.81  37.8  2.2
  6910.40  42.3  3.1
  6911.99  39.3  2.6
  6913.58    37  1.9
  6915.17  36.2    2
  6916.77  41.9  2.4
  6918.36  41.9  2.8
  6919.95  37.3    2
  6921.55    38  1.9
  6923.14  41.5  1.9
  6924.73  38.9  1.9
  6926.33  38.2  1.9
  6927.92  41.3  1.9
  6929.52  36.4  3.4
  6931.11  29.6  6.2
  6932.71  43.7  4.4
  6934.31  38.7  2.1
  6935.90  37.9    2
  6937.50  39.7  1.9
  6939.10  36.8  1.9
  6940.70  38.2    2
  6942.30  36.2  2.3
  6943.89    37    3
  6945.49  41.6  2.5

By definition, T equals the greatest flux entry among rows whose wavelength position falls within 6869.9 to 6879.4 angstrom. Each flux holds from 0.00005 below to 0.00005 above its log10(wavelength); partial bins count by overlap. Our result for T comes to 42.8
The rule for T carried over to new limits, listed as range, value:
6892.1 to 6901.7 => 47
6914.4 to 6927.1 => 41.9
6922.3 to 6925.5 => 41.5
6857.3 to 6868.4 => 40.1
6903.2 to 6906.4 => 40.8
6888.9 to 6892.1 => 40.7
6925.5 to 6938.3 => 43.7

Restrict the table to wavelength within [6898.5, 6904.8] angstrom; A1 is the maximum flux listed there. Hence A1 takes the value 48.1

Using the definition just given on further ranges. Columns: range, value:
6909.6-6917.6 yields 42.3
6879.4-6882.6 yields 39.1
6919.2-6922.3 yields 38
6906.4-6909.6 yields 37.8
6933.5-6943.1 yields 39.7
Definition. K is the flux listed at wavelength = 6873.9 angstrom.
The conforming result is 42.2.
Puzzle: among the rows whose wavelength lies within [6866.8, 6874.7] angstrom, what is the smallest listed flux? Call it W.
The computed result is 38.8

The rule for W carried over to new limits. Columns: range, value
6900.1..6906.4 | 33.6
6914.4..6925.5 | 36.2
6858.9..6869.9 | 37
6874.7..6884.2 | 37.4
